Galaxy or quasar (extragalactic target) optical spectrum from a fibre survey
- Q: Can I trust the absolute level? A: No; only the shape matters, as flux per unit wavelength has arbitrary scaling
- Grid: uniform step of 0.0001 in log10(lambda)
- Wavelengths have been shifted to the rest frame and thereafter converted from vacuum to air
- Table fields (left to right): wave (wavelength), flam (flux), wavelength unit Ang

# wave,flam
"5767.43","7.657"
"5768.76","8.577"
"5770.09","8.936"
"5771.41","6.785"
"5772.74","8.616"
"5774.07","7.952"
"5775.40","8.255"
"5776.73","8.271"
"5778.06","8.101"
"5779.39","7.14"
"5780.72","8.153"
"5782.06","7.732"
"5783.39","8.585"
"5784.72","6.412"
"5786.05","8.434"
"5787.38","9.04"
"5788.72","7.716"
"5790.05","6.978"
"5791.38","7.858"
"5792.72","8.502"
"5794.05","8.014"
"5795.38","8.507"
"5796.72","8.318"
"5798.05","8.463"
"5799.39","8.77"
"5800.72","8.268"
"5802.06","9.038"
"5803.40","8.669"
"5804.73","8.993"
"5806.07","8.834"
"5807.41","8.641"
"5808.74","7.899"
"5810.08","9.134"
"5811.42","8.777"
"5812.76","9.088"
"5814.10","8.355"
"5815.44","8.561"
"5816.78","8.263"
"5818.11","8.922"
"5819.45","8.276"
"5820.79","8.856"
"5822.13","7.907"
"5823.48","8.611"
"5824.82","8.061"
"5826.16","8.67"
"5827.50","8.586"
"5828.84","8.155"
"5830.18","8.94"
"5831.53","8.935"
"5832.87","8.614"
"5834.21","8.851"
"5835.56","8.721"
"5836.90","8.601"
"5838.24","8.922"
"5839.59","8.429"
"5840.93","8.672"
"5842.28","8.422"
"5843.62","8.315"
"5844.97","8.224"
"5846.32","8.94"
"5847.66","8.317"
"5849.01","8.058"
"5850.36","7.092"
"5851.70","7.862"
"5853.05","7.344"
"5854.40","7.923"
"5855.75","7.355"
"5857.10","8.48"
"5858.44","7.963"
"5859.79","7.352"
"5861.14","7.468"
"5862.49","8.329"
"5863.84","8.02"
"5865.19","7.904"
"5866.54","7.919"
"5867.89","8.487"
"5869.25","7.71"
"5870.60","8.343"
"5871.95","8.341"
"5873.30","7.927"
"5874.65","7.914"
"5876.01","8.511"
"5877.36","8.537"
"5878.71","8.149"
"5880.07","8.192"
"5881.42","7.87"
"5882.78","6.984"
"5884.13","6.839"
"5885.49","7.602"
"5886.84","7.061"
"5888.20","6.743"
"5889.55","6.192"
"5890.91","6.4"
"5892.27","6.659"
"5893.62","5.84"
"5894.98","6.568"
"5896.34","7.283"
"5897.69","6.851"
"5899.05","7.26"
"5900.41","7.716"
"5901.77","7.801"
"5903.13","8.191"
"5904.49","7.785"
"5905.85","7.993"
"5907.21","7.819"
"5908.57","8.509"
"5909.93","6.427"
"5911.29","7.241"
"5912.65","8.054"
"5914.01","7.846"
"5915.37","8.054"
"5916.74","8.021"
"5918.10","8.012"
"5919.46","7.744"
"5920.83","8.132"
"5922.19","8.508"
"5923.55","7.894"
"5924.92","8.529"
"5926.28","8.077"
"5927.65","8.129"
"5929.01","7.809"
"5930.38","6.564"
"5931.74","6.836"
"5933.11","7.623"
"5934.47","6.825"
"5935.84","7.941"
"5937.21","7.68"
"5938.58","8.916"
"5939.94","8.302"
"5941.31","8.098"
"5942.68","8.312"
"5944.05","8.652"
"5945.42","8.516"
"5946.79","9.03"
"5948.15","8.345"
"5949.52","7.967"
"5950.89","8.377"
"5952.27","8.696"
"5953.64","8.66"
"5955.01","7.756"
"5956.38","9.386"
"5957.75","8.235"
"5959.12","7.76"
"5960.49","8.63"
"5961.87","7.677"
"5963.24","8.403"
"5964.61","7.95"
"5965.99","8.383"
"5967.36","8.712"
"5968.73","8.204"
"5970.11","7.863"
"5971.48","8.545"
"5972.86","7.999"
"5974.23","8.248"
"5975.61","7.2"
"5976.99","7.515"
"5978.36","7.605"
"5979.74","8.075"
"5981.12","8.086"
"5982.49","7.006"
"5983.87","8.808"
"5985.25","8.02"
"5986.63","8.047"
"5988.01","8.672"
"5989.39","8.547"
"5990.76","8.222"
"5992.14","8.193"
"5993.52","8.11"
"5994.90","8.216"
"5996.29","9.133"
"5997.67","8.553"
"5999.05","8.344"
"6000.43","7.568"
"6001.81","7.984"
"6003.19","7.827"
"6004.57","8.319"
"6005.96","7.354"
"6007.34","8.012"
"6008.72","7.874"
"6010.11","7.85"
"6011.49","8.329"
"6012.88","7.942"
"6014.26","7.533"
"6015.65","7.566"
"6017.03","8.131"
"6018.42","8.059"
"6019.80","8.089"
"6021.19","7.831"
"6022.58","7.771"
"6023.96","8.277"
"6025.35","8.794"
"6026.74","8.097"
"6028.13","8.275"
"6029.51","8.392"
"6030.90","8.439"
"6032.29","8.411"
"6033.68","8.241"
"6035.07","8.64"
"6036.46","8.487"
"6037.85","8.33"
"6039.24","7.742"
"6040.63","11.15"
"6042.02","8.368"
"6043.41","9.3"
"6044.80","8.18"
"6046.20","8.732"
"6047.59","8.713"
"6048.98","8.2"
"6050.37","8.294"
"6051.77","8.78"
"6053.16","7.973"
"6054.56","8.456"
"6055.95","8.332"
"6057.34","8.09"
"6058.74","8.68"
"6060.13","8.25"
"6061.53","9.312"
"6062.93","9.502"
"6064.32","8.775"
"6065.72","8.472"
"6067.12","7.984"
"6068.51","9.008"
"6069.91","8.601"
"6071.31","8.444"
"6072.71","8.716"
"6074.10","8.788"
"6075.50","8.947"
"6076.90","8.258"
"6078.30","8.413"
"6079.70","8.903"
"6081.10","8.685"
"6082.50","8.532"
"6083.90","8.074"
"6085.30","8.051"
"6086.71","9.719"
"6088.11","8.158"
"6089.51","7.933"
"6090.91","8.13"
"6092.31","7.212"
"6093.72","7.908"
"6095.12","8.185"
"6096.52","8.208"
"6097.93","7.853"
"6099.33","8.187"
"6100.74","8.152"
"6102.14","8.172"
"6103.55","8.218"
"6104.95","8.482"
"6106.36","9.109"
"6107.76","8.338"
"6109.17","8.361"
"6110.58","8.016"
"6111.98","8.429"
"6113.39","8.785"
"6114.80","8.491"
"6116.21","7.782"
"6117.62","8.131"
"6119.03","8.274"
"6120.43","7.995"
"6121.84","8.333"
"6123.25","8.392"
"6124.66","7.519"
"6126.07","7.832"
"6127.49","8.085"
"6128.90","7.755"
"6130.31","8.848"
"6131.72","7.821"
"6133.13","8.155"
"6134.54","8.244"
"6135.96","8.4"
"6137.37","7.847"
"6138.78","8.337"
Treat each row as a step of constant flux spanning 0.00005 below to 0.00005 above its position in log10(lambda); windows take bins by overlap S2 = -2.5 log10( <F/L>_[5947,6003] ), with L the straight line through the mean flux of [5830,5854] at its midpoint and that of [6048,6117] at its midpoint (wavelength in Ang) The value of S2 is 0.027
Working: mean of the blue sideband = 8.38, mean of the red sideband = 8.42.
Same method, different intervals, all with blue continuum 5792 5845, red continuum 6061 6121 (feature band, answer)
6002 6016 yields 0.08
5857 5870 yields 0.08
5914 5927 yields 0.06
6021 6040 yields 0.02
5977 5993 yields 0.05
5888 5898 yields 0.29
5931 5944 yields 0.08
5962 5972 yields 0.03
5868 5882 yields 0.05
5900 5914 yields 0.10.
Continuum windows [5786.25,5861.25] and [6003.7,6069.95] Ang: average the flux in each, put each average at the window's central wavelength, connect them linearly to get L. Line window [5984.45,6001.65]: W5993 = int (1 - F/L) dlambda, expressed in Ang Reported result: 0.2 Ang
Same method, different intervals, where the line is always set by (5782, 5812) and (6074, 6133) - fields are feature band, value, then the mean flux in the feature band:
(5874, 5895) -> 2.64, 7.27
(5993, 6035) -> 0.86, 8.12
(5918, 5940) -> 1.25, 7.84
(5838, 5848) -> -0.23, 8.52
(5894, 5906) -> 1.28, 7.43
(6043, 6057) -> -0.32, 8.47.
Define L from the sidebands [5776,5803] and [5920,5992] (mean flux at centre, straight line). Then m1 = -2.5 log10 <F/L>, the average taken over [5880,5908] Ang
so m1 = 0.13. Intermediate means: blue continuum 8.12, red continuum 8.12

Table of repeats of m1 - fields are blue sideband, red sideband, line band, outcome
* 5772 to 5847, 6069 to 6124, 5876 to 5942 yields 0.107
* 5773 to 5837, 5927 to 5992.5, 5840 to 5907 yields 0.075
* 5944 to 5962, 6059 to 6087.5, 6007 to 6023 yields 0.084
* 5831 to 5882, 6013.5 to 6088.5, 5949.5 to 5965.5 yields 0.005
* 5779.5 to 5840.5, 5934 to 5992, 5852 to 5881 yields 0.045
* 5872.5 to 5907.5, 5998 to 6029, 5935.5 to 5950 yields -0.094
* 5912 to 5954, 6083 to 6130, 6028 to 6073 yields -0.056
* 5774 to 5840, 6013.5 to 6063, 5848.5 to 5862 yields 0.095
